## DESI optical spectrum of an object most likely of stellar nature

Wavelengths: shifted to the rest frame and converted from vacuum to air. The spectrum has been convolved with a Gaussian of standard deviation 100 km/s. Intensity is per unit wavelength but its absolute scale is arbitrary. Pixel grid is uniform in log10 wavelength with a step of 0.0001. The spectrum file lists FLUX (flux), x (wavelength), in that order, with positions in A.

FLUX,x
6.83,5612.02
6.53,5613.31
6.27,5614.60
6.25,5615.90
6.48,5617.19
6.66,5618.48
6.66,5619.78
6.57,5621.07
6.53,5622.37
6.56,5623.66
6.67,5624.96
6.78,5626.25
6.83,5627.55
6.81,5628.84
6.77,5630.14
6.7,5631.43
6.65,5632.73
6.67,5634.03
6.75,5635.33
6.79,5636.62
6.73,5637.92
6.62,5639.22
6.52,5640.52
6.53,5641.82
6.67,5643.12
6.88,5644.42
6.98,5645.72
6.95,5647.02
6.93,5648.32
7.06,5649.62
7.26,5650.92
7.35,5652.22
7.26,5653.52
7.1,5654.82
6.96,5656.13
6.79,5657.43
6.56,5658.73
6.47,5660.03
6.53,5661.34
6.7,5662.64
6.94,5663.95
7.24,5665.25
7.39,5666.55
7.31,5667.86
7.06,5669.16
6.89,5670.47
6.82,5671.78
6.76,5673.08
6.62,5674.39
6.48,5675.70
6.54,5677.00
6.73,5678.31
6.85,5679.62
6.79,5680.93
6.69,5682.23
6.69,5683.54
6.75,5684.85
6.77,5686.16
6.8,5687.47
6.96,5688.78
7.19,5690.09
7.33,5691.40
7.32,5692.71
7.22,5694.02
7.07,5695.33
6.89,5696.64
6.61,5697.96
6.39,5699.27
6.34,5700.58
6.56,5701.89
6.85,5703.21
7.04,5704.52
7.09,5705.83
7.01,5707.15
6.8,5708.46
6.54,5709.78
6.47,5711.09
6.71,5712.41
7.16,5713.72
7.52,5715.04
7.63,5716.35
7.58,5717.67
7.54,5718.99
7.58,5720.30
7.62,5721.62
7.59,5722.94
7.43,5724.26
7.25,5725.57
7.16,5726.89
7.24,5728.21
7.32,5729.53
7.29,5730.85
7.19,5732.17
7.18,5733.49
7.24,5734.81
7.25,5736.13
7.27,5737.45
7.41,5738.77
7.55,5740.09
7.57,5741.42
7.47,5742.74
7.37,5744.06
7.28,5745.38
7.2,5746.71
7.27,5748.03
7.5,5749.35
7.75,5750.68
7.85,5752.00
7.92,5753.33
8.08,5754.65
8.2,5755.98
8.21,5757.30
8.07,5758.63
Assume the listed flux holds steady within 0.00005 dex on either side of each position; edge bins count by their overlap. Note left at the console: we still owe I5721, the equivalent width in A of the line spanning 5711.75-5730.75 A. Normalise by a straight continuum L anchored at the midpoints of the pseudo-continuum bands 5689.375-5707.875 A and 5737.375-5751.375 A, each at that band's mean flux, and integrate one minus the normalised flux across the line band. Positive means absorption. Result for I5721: -0.5 A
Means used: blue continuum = 6.92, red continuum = 7.43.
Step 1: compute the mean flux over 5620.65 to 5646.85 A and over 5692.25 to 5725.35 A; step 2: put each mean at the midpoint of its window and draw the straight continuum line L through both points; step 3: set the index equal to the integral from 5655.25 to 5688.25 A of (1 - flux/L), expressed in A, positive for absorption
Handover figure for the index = 0.4 A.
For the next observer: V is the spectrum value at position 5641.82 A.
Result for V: 6.53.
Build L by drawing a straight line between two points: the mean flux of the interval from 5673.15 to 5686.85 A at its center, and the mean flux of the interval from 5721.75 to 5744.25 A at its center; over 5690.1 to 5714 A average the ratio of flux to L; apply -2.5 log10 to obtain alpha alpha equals 0.02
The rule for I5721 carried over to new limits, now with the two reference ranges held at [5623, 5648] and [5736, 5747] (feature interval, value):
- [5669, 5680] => 0.4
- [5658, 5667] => 0.1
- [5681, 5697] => 0.2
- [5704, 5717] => 0.4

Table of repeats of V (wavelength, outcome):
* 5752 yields 7.85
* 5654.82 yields 7.1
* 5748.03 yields 7.27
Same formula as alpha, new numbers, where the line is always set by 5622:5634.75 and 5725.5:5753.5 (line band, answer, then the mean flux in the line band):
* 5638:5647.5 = 0.010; 6.73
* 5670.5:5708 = 0.038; 6.83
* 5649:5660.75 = -0.018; 6.98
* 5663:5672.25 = -0.022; 7.08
